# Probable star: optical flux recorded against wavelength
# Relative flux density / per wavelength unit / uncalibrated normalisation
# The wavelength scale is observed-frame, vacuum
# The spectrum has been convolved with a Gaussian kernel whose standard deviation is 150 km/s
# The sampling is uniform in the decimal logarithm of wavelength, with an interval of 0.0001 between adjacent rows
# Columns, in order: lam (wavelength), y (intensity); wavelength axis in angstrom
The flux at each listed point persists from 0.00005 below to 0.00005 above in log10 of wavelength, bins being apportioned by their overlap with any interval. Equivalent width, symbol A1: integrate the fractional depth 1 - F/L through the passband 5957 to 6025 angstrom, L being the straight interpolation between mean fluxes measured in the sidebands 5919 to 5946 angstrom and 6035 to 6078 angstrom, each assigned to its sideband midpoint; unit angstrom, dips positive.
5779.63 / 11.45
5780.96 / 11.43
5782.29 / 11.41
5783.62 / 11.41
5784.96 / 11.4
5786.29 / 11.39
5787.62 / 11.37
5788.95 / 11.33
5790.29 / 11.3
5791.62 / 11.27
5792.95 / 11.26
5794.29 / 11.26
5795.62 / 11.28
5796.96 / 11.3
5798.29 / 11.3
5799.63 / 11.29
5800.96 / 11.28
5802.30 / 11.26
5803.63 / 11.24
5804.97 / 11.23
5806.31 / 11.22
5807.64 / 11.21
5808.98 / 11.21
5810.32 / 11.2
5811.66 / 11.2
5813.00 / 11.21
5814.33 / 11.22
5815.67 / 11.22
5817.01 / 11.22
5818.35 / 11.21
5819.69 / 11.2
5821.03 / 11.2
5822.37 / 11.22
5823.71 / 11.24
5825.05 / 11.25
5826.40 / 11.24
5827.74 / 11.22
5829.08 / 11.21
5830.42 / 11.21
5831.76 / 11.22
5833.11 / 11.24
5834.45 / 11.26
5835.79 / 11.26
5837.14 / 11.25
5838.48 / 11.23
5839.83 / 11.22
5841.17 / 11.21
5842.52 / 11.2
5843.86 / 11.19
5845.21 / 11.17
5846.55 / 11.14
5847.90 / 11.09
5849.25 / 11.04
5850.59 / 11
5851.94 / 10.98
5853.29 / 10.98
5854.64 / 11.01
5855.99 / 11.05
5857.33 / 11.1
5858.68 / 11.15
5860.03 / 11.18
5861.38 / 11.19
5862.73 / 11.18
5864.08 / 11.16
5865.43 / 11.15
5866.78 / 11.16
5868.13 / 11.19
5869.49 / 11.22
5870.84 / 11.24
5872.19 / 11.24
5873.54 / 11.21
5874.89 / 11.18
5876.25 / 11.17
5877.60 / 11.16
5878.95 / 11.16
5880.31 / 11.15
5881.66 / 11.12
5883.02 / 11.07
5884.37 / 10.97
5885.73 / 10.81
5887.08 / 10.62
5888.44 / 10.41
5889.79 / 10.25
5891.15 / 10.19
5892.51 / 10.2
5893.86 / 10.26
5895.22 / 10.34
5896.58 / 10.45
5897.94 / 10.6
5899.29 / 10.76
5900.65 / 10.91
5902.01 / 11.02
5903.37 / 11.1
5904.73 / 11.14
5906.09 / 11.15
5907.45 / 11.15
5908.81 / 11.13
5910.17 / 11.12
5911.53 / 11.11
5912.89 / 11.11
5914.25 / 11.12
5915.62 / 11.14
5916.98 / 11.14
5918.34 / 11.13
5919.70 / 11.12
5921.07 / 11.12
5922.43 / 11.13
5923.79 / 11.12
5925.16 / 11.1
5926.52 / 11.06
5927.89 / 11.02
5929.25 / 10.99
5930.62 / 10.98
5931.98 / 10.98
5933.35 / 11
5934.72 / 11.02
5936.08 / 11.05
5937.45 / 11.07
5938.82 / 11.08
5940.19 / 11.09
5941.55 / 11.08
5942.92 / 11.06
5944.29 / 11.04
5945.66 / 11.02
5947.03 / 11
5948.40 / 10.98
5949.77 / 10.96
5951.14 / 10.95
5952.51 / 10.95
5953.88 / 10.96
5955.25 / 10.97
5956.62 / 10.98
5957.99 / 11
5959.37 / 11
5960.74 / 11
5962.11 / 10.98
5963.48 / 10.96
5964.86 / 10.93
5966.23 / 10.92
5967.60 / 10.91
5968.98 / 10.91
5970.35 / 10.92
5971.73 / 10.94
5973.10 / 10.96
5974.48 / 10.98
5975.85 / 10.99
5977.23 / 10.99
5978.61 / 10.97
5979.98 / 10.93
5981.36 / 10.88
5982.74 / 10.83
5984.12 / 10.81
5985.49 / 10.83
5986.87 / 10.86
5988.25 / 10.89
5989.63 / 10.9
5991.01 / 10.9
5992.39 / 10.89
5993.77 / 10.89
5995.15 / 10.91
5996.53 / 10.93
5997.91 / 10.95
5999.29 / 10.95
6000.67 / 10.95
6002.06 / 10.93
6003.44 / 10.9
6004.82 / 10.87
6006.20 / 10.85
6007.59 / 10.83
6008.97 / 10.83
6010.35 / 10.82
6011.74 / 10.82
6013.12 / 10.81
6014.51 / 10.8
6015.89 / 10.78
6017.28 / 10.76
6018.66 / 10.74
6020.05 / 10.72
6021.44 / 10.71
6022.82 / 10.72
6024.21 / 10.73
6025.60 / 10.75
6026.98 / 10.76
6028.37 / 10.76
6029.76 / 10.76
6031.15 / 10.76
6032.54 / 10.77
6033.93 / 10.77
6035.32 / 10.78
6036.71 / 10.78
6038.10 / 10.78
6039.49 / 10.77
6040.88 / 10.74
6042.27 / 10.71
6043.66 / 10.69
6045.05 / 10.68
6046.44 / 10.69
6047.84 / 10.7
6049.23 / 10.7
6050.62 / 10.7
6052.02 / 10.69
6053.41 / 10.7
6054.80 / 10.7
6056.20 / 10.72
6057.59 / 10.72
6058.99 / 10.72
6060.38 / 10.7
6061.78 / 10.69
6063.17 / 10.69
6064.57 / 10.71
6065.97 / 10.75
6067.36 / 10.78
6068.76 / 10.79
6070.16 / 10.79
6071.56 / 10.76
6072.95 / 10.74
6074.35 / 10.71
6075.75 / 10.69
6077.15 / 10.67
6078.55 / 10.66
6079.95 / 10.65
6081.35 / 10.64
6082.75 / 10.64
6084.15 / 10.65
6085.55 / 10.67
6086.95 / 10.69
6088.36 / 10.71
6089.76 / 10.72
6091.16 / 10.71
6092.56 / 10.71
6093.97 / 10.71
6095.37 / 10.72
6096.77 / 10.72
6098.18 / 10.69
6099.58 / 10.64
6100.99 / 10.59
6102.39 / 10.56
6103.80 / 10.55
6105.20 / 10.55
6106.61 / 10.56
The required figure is 0.1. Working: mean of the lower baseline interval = 11.1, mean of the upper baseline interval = 10.7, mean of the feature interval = 10.9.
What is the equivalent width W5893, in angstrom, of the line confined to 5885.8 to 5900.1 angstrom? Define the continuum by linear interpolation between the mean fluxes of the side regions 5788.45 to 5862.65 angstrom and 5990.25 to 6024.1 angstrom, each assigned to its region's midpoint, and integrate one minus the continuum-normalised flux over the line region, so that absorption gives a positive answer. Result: 0.8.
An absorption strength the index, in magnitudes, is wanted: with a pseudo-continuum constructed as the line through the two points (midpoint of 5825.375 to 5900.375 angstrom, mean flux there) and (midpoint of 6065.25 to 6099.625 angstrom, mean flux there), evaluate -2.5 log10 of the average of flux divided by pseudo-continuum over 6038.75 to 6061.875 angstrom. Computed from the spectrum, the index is 0.00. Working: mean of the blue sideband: 11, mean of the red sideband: 10.7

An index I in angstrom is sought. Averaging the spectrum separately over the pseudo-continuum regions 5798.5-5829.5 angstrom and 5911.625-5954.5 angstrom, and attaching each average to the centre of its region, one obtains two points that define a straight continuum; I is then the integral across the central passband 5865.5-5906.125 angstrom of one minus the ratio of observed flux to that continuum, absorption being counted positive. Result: 0.9 angstrom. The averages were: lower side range 11.2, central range 10.9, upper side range 11.1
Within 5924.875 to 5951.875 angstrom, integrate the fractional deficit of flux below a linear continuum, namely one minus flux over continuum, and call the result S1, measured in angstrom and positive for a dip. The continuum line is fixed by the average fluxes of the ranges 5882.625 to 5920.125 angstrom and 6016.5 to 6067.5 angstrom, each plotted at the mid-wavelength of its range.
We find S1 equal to -0.5 angstrom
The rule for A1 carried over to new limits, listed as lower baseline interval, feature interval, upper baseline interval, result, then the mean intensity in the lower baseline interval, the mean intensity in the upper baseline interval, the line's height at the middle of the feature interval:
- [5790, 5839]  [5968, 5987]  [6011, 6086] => -0.1 angstrom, 11.2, 10.7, 10.9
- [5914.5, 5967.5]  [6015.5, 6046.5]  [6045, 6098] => 0.2 angstrom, 11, 10.7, 10.8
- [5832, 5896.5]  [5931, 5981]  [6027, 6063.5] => -0.5 angstrom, 11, 10.7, 10.9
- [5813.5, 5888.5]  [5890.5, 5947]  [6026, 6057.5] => 0.2 angstrom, 11.1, 10.7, 11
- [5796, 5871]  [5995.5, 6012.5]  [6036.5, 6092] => -0.1 angstrom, 11.2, 10.7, 10.8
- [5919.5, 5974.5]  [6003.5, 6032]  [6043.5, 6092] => 0.1 angstrom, 11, 10.7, 10.8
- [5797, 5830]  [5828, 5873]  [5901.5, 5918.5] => 0.1 angstrom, 11.2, 11.1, 11.2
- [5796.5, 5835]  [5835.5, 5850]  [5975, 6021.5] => 0.0 angstrom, 11.2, 10.9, 11.2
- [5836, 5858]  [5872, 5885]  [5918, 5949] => -0.1 angstrom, 11.1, 11.1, 11.1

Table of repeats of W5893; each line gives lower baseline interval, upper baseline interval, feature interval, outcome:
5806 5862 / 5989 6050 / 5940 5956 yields -0.1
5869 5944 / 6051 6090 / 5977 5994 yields -0.1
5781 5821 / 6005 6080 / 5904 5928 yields -0.2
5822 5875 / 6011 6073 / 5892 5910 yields 0.4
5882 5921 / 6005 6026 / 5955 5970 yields -0.2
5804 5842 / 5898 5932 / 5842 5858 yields 0.1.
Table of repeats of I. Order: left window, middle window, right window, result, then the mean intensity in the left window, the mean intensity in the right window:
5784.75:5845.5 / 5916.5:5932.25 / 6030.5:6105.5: -0.1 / 11.2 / 10.7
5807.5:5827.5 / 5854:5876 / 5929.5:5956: -0.1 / 11.2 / 11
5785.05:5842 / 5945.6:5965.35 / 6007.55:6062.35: -0.1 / 11.2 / 10.7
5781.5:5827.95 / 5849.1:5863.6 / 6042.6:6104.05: 0.1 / 11.3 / 10.7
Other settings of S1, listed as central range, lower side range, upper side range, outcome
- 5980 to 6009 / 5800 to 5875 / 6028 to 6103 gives -0.1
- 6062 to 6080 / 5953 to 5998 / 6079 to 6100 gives 0.0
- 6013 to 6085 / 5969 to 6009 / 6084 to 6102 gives 0.4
